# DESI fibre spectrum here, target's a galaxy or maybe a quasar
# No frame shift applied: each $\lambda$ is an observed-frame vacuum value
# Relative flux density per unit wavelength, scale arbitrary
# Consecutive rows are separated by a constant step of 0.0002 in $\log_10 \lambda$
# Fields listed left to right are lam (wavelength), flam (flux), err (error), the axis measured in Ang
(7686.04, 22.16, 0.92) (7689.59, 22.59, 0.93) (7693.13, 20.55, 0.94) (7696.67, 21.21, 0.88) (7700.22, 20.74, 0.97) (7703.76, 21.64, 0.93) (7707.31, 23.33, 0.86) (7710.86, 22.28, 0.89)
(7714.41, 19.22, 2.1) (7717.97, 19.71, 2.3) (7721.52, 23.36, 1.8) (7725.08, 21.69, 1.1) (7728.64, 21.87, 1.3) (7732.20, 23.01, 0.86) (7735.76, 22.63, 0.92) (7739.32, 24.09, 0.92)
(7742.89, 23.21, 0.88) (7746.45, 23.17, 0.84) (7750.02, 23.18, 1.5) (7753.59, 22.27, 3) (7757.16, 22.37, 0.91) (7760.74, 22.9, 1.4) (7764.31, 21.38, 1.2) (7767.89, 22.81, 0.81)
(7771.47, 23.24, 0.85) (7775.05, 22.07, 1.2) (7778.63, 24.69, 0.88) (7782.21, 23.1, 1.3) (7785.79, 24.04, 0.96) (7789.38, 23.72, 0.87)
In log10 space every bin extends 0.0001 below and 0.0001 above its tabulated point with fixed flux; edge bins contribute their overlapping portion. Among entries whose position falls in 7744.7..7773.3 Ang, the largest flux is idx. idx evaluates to 23.24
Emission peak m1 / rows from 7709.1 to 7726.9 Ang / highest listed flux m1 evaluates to 23.36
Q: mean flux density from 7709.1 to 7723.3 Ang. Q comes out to 21.1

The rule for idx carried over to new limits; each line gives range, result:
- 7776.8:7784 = 24.69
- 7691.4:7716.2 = 23.33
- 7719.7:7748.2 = 24.09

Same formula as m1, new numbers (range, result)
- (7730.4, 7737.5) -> 23.01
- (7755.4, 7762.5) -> 22.9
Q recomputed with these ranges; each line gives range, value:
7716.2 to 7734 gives 21.9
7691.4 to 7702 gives 20.8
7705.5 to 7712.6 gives 22.8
